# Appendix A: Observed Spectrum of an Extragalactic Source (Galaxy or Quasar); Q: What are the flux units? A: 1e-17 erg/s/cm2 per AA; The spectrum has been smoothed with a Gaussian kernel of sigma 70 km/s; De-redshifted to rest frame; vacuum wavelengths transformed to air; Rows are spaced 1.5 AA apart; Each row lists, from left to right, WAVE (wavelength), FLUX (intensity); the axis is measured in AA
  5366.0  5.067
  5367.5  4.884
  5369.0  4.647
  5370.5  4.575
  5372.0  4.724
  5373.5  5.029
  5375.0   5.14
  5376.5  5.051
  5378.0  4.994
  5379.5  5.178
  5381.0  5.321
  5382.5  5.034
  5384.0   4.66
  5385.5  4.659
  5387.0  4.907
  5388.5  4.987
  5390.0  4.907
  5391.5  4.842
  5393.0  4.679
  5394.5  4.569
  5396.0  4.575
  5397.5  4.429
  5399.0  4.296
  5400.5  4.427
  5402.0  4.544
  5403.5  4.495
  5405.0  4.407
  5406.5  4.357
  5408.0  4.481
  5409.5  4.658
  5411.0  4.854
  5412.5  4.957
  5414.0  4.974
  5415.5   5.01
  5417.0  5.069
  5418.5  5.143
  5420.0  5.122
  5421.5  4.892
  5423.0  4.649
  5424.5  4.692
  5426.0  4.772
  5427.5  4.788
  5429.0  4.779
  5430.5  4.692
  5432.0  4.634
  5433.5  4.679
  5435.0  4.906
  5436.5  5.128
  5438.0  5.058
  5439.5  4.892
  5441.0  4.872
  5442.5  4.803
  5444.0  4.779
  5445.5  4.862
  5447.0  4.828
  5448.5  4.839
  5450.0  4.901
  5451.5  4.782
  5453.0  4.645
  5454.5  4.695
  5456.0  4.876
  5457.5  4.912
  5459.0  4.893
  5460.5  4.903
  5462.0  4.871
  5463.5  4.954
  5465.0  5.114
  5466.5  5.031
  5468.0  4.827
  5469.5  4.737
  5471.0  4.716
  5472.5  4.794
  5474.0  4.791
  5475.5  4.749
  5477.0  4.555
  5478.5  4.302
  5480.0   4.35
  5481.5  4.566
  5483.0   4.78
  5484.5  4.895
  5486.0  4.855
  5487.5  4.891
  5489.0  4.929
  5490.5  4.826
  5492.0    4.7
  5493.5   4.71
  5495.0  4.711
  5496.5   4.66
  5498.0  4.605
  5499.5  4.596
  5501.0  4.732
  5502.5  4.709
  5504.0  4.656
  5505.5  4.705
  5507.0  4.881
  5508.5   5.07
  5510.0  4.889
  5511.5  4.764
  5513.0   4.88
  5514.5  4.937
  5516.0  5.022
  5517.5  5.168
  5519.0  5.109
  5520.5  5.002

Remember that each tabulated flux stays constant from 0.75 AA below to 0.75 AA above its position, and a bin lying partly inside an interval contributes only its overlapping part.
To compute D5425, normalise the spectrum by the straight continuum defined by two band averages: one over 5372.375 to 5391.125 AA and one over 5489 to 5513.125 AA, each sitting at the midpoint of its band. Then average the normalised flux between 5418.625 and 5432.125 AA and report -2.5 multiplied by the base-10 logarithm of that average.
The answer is 0.02 mag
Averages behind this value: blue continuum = 4.98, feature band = 4.8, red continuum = 4.76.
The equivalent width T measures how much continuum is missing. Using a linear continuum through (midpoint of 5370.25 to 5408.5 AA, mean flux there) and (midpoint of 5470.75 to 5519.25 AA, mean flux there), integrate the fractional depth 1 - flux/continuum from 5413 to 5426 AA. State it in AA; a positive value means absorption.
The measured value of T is -0.5 AA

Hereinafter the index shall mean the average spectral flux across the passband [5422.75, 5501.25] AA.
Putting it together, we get 4.78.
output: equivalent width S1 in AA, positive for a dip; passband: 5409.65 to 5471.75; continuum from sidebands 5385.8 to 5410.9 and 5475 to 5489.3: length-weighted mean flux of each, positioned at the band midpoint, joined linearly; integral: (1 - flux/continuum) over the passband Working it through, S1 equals -2.98 AA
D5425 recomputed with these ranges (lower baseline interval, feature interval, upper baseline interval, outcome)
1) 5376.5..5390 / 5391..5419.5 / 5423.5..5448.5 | 0.05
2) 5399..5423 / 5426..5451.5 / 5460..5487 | -0.02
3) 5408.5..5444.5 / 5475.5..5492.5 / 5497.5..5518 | 0.03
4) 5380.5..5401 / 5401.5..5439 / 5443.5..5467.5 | 0.00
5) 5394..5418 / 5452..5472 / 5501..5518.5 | -0.02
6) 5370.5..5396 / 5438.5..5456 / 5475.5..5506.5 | -0.01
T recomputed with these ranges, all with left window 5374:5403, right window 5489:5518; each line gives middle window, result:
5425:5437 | 0.03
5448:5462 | -0.08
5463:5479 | 0.06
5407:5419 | -0.19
